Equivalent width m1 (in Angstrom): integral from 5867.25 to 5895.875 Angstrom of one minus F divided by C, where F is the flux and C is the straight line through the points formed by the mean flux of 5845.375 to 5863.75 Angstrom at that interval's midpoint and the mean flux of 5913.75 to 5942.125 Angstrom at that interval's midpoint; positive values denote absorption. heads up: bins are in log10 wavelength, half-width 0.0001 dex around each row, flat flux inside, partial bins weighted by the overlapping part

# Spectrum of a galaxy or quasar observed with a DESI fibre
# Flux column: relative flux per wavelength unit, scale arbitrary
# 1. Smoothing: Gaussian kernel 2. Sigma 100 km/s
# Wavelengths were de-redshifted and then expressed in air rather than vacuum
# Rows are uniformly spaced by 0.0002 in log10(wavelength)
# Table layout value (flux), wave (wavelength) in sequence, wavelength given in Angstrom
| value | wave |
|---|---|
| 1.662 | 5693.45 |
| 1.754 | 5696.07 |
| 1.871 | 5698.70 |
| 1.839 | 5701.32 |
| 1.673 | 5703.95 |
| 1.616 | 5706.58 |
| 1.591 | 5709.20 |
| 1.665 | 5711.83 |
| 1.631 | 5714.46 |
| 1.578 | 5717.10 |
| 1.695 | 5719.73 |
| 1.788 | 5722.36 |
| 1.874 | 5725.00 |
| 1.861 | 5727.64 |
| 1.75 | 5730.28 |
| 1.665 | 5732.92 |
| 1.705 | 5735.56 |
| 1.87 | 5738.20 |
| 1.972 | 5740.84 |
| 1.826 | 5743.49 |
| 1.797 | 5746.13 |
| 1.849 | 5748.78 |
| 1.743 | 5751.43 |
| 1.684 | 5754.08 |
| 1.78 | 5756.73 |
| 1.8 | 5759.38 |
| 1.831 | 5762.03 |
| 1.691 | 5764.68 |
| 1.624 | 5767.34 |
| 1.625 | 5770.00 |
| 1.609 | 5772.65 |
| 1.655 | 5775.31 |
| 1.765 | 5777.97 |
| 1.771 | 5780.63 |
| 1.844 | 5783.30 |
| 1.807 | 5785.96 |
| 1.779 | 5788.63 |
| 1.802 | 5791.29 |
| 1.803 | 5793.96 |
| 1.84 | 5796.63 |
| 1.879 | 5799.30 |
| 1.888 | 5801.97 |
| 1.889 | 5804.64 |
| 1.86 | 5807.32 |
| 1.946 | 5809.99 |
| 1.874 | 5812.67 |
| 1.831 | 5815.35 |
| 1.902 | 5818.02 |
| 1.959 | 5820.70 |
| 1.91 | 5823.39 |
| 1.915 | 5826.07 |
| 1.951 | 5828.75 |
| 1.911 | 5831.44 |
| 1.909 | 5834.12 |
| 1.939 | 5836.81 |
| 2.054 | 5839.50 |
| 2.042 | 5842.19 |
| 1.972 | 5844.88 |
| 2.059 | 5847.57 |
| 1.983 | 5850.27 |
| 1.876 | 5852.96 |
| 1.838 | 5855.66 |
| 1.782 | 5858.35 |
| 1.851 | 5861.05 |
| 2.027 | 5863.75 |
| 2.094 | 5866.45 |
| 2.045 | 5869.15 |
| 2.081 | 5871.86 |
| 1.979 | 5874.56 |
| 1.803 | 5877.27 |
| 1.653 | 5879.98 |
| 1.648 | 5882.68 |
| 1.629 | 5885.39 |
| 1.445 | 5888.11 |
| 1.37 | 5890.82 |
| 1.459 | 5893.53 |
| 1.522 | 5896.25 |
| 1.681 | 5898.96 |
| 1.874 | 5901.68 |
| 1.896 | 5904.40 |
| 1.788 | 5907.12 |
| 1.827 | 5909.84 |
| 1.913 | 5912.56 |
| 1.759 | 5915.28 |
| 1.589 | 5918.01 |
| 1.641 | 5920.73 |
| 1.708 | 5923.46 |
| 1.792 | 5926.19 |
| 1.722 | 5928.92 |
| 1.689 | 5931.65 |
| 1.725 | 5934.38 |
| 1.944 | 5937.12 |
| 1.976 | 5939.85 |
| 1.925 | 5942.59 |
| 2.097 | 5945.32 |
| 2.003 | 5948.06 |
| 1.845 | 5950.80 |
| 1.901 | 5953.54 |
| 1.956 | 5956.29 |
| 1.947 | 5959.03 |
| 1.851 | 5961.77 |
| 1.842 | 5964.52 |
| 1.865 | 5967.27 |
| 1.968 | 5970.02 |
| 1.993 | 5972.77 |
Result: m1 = 2.25 Angstrom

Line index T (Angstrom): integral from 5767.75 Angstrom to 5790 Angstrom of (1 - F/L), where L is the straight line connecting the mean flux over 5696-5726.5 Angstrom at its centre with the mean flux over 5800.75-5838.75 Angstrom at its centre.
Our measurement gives 1.3 Angstrom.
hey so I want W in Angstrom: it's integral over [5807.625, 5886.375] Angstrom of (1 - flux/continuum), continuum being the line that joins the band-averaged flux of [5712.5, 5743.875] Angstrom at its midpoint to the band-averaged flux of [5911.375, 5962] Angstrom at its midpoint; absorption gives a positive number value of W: -4.6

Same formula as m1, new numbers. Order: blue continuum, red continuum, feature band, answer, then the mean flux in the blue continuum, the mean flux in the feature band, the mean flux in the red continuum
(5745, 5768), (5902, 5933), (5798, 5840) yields -3.6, 1.76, 1.91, 1.76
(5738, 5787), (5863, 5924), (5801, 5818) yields -1.2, 1.76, 1.88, 1.76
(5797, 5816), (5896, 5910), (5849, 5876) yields -2.0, 1.88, 1.96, 1.78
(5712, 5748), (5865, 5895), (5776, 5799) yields -0.5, 1.77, 1.8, 1.75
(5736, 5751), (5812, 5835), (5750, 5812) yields 3.2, 1.85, 1.78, 1.91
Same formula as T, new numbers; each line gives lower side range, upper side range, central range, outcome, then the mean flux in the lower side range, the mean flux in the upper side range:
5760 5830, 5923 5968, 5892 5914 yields 1.37 Angstrom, 1.82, 1.87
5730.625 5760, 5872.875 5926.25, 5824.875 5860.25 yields -4.23 Angstrom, 1.79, 1.7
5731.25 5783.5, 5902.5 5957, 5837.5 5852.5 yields -1.80 Angstrom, 1.75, 1.83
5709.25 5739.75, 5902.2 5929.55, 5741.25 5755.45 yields -0.47 Angstrom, 1.73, 1.77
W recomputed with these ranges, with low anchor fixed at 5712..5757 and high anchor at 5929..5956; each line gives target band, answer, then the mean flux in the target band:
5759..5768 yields 0.23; 1.74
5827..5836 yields -0.49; 1.92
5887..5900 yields 2.60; 1.49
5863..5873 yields -1.17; 2.06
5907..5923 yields 1.10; 1.75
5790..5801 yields -0.18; 1.83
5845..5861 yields -0.60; 1.91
